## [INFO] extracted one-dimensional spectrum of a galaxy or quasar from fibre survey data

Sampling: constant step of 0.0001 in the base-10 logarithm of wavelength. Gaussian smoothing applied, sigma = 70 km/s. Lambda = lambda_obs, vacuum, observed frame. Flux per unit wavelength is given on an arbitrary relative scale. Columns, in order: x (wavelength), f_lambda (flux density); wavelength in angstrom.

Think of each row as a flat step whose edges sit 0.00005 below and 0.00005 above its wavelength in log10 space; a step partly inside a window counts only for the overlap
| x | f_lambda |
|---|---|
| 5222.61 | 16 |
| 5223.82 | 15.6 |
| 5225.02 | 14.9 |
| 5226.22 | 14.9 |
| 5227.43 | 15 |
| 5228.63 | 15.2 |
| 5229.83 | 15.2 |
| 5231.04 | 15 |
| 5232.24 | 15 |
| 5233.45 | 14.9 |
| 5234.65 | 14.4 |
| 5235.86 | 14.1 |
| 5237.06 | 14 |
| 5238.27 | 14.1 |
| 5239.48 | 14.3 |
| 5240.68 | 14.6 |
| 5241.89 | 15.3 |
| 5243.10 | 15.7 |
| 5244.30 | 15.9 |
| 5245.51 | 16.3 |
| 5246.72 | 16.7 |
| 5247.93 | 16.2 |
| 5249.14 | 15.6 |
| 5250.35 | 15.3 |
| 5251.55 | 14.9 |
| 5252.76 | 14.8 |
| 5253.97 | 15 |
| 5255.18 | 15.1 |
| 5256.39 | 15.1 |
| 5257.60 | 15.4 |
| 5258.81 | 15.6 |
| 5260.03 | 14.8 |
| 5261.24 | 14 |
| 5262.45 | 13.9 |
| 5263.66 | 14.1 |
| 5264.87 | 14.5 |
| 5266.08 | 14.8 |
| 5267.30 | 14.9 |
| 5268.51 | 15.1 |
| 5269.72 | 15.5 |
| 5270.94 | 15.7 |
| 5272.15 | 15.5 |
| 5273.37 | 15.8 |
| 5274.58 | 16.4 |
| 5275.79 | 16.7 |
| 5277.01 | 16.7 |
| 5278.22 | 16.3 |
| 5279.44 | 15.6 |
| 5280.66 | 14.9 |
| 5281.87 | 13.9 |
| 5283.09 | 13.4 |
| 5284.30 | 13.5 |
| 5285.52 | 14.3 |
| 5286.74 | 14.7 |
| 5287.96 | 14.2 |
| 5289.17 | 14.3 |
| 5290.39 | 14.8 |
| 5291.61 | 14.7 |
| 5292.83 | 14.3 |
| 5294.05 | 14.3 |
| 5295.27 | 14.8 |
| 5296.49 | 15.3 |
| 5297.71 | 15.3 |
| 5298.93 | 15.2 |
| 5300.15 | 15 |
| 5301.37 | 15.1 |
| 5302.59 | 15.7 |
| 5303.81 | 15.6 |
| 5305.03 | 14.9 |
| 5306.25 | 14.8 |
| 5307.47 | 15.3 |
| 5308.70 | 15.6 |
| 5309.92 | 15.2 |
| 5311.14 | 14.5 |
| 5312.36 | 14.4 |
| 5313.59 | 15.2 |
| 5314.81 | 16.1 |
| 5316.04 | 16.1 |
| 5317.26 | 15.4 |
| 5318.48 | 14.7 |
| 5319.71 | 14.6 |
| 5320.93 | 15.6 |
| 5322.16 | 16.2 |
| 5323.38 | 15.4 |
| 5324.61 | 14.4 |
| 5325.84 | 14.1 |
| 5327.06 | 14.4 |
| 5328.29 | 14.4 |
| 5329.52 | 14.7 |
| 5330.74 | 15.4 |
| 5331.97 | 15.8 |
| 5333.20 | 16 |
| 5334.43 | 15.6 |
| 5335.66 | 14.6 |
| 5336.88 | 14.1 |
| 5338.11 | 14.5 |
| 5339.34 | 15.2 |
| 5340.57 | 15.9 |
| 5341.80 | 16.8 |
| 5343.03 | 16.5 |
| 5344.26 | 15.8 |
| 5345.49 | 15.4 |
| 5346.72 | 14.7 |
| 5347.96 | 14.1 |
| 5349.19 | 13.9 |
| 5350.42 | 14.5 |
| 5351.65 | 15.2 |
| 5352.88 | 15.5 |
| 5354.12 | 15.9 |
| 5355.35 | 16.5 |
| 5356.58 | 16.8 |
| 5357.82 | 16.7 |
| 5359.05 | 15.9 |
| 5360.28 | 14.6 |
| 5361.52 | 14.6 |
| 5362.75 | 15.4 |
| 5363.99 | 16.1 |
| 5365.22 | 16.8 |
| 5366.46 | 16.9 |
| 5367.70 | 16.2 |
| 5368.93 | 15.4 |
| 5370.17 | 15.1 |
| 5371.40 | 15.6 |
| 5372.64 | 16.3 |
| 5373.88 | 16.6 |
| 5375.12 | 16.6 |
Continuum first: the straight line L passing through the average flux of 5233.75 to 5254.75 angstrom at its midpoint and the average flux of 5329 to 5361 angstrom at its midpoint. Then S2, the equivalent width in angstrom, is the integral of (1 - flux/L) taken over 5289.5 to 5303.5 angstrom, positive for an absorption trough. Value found 0.3 angstrom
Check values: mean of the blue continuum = 15.1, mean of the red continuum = 15.4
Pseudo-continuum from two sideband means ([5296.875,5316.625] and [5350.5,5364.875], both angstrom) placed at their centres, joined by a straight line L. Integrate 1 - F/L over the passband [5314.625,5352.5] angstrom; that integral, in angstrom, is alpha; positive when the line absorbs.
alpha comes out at 0.8 angstrom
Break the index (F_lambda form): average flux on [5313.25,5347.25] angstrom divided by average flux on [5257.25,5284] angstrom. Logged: 1.01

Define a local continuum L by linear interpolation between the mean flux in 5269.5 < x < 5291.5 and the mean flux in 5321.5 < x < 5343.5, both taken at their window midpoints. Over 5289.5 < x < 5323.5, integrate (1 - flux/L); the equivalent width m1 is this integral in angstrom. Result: 0.05 angstrom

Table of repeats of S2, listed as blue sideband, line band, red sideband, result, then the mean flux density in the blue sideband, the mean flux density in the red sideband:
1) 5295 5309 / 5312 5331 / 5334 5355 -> 0.2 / 15.2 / 15.2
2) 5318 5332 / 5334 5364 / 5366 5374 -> 0.2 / 14.9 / 16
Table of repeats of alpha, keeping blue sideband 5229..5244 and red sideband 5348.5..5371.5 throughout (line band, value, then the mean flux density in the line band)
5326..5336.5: 0.28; 15.1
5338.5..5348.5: 0.00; 15.5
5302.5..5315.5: 0.08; 15.2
